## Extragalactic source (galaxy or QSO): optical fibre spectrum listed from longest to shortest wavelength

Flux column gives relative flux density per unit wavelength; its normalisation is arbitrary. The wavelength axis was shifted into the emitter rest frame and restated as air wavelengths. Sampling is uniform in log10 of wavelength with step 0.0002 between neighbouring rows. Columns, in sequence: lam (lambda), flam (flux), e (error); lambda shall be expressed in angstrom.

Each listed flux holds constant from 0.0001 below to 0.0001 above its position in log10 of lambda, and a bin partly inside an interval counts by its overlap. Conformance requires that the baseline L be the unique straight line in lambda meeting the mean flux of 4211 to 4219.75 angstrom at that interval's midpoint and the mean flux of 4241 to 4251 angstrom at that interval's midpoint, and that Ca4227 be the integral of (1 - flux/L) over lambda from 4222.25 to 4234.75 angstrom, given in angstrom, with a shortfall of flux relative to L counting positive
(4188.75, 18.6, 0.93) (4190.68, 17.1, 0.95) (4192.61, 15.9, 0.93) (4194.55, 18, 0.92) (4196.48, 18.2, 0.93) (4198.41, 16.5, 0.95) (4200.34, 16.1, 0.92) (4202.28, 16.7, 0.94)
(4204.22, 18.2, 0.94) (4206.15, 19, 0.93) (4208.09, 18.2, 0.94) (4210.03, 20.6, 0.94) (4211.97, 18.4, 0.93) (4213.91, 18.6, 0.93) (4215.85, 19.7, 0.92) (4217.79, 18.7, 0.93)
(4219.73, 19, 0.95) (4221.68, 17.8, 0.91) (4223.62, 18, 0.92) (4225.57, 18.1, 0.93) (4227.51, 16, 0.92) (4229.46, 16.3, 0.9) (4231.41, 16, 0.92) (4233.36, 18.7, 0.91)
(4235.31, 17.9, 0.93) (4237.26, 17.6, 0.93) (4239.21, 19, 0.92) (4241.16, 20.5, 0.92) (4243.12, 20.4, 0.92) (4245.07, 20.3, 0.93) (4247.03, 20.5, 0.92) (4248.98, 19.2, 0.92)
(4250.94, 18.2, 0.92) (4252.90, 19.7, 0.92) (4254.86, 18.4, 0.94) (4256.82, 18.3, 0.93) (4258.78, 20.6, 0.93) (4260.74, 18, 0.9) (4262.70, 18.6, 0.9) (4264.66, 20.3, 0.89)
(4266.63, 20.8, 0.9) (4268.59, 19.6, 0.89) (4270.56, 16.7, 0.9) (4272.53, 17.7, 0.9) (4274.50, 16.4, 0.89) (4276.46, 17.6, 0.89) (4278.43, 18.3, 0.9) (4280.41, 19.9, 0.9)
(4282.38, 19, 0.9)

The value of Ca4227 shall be 1.4 angstrom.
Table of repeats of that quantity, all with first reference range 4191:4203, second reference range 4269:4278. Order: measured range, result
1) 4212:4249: -3.1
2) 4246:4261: -1.7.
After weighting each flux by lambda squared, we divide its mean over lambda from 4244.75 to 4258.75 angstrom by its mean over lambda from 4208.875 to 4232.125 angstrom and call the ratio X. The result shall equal 1.08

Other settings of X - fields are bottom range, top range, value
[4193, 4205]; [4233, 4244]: 1.13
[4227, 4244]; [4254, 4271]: 1.07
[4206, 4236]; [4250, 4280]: 1.05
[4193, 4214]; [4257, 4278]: 1.07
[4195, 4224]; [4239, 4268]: 1.09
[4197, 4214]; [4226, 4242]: 1.00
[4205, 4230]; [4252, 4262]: 1.05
